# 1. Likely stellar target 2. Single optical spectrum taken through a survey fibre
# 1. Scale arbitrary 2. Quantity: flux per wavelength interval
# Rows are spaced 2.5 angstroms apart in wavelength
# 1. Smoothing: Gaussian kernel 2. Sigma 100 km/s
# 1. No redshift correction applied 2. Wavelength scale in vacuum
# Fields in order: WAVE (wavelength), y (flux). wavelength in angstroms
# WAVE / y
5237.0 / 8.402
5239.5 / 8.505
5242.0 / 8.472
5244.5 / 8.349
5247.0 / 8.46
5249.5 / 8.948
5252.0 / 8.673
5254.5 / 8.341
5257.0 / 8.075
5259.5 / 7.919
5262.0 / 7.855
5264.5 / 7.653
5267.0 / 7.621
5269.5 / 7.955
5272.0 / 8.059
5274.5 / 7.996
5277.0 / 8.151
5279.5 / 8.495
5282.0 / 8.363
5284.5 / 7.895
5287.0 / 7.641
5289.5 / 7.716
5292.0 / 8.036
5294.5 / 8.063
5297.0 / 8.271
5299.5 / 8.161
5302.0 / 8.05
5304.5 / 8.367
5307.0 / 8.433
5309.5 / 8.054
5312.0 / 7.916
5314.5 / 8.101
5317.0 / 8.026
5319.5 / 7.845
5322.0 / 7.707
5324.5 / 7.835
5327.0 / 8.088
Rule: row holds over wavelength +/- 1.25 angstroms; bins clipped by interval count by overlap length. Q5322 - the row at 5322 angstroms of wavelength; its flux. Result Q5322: 7.707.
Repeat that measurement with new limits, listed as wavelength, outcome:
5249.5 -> 8.948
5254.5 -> 8.341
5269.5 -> 7.955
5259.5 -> 7.919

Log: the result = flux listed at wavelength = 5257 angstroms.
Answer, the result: 8.075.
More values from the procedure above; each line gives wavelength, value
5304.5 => 8.367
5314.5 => 8.101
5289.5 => 7.716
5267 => 7.621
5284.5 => 7.895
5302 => 8.05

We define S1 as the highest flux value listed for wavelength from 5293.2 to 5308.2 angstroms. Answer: 8.433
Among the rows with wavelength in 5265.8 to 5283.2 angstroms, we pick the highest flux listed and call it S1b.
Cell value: 8.495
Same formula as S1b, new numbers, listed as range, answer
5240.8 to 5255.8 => 8.948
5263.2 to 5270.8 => 7.955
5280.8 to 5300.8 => 8.363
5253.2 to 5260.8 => 8.341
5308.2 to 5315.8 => 8.101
